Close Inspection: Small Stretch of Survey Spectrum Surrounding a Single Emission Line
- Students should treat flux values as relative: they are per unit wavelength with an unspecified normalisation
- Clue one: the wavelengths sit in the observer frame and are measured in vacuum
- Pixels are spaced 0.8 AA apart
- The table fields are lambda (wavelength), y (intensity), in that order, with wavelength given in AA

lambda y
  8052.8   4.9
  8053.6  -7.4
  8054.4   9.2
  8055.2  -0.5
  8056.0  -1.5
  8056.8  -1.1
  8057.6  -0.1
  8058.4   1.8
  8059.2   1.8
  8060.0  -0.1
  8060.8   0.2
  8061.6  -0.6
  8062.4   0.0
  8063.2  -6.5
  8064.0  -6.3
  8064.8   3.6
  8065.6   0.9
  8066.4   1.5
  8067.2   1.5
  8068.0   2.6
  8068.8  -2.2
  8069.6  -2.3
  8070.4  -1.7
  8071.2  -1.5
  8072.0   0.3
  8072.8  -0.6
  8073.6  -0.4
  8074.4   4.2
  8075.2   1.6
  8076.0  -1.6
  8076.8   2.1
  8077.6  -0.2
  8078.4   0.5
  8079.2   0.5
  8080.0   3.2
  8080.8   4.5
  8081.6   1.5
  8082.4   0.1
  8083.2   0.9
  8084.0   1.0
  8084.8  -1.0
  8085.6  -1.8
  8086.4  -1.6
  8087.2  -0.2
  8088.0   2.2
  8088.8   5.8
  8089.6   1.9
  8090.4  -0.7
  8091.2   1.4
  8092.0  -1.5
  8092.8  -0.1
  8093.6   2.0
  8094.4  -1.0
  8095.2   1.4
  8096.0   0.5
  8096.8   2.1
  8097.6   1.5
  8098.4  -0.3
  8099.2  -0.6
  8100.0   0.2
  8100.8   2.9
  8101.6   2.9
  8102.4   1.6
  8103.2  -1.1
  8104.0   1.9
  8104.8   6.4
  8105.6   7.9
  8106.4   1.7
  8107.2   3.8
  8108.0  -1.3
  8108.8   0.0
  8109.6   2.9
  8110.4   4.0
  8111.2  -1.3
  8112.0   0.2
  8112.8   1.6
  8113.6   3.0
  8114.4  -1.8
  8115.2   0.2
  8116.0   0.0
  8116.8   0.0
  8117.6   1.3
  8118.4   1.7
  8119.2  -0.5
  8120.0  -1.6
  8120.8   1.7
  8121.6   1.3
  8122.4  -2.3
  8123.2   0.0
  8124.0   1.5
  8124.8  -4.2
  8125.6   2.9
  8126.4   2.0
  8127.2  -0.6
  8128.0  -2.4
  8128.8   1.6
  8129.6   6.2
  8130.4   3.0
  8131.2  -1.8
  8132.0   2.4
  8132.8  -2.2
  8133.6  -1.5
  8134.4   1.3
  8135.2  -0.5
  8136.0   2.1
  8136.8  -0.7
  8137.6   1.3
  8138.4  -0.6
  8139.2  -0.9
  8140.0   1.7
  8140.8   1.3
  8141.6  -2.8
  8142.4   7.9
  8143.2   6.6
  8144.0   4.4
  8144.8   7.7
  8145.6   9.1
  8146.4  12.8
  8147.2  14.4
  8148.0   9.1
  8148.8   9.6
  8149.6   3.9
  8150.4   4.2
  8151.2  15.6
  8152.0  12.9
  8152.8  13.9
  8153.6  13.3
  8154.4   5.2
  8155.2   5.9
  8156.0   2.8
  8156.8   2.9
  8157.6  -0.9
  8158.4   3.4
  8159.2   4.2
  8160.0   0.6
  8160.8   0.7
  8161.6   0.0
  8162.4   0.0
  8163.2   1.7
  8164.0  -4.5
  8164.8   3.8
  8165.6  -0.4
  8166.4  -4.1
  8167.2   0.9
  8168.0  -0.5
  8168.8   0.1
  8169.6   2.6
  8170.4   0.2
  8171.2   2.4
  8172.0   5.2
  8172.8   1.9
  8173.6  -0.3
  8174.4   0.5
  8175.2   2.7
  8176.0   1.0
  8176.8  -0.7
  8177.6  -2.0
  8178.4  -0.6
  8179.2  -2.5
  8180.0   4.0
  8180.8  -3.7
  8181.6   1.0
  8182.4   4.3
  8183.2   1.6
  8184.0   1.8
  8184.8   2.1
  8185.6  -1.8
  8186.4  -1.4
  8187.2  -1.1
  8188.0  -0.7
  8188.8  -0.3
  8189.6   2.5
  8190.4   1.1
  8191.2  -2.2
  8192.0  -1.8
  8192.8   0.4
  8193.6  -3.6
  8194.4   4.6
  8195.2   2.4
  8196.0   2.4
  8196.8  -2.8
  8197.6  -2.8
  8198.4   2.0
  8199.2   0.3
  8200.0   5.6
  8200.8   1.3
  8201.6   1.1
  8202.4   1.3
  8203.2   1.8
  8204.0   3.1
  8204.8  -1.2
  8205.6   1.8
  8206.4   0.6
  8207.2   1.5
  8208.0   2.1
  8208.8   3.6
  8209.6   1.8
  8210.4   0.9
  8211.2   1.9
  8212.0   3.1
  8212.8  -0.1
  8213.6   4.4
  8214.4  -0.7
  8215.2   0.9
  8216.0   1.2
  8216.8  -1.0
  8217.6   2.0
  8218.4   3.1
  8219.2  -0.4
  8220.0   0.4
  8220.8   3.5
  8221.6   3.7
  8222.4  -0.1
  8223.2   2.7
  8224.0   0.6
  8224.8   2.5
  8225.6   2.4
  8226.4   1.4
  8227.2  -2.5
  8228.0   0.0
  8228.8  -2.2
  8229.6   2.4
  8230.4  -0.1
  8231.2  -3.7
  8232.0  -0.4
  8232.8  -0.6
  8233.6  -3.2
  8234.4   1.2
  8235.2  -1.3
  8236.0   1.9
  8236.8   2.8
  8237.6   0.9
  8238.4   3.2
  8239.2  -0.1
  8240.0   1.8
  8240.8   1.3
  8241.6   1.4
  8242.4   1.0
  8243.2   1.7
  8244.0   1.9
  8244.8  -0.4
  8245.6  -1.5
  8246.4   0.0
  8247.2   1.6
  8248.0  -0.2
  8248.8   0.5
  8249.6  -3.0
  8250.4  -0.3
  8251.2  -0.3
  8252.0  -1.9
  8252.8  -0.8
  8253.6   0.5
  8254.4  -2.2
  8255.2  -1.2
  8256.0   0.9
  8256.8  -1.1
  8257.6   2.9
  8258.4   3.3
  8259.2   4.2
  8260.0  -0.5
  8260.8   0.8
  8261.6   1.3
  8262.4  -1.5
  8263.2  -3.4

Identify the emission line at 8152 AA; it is [O II]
